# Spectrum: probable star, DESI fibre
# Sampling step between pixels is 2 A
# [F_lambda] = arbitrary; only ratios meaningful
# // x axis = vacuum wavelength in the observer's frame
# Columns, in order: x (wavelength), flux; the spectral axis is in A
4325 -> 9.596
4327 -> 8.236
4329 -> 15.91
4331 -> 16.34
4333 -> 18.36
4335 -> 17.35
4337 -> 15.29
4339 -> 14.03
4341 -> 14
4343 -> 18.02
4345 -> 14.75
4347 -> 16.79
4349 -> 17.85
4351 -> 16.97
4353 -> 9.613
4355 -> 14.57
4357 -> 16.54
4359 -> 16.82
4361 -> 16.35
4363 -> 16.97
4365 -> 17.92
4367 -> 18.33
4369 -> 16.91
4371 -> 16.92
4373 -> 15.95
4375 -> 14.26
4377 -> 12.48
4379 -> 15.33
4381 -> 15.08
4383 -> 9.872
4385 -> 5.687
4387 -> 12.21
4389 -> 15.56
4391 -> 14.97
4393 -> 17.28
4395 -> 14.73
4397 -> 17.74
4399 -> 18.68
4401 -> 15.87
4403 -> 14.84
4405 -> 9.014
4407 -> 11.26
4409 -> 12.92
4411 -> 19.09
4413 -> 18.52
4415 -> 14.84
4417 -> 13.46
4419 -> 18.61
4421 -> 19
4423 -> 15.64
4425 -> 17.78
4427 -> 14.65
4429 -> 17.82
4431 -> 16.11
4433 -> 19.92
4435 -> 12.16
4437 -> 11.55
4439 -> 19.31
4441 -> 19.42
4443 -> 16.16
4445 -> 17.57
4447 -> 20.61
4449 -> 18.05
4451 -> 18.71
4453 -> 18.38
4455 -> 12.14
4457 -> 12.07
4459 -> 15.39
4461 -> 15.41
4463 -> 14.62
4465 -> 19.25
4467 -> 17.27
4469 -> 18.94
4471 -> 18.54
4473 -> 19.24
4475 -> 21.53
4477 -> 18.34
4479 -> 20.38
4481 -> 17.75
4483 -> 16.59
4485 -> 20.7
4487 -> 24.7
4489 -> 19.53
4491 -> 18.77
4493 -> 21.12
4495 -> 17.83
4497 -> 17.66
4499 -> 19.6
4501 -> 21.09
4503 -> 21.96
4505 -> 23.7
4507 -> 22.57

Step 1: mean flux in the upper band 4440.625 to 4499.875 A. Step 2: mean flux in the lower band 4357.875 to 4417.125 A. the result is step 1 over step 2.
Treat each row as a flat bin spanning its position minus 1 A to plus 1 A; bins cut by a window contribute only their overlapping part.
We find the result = 1.21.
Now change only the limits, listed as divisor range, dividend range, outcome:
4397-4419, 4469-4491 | 1.30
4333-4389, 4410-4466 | 1.10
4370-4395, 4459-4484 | 1.30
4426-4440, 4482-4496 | 1.25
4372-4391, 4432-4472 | 1.29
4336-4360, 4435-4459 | 1.07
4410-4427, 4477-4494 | 1.17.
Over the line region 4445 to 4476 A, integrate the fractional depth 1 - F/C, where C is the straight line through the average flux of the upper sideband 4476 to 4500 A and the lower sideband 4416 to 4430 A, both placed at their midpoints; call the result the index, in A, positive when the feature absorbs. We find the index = 1.6 A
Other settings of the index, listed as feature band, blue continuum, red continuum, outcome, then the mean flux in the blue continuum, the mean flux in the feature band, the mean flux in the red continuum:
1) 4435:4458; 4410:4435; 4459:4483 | 1.3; 16.9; 16.5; 18.1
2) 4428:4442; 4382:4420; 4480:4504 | -0.1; 14.5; 16.6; 19.8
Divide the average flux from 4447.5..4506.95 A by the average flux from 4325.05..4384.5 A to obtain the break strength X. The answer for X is 1.22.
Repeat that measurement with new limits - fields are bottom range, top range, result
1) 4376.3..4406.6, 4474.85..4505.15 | 1.43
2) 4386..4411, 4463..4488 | 1.30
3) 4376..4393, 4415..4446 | 1.28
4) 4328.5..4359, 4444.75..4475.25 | 1.09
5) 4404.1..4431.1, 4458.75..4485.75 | 1.16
